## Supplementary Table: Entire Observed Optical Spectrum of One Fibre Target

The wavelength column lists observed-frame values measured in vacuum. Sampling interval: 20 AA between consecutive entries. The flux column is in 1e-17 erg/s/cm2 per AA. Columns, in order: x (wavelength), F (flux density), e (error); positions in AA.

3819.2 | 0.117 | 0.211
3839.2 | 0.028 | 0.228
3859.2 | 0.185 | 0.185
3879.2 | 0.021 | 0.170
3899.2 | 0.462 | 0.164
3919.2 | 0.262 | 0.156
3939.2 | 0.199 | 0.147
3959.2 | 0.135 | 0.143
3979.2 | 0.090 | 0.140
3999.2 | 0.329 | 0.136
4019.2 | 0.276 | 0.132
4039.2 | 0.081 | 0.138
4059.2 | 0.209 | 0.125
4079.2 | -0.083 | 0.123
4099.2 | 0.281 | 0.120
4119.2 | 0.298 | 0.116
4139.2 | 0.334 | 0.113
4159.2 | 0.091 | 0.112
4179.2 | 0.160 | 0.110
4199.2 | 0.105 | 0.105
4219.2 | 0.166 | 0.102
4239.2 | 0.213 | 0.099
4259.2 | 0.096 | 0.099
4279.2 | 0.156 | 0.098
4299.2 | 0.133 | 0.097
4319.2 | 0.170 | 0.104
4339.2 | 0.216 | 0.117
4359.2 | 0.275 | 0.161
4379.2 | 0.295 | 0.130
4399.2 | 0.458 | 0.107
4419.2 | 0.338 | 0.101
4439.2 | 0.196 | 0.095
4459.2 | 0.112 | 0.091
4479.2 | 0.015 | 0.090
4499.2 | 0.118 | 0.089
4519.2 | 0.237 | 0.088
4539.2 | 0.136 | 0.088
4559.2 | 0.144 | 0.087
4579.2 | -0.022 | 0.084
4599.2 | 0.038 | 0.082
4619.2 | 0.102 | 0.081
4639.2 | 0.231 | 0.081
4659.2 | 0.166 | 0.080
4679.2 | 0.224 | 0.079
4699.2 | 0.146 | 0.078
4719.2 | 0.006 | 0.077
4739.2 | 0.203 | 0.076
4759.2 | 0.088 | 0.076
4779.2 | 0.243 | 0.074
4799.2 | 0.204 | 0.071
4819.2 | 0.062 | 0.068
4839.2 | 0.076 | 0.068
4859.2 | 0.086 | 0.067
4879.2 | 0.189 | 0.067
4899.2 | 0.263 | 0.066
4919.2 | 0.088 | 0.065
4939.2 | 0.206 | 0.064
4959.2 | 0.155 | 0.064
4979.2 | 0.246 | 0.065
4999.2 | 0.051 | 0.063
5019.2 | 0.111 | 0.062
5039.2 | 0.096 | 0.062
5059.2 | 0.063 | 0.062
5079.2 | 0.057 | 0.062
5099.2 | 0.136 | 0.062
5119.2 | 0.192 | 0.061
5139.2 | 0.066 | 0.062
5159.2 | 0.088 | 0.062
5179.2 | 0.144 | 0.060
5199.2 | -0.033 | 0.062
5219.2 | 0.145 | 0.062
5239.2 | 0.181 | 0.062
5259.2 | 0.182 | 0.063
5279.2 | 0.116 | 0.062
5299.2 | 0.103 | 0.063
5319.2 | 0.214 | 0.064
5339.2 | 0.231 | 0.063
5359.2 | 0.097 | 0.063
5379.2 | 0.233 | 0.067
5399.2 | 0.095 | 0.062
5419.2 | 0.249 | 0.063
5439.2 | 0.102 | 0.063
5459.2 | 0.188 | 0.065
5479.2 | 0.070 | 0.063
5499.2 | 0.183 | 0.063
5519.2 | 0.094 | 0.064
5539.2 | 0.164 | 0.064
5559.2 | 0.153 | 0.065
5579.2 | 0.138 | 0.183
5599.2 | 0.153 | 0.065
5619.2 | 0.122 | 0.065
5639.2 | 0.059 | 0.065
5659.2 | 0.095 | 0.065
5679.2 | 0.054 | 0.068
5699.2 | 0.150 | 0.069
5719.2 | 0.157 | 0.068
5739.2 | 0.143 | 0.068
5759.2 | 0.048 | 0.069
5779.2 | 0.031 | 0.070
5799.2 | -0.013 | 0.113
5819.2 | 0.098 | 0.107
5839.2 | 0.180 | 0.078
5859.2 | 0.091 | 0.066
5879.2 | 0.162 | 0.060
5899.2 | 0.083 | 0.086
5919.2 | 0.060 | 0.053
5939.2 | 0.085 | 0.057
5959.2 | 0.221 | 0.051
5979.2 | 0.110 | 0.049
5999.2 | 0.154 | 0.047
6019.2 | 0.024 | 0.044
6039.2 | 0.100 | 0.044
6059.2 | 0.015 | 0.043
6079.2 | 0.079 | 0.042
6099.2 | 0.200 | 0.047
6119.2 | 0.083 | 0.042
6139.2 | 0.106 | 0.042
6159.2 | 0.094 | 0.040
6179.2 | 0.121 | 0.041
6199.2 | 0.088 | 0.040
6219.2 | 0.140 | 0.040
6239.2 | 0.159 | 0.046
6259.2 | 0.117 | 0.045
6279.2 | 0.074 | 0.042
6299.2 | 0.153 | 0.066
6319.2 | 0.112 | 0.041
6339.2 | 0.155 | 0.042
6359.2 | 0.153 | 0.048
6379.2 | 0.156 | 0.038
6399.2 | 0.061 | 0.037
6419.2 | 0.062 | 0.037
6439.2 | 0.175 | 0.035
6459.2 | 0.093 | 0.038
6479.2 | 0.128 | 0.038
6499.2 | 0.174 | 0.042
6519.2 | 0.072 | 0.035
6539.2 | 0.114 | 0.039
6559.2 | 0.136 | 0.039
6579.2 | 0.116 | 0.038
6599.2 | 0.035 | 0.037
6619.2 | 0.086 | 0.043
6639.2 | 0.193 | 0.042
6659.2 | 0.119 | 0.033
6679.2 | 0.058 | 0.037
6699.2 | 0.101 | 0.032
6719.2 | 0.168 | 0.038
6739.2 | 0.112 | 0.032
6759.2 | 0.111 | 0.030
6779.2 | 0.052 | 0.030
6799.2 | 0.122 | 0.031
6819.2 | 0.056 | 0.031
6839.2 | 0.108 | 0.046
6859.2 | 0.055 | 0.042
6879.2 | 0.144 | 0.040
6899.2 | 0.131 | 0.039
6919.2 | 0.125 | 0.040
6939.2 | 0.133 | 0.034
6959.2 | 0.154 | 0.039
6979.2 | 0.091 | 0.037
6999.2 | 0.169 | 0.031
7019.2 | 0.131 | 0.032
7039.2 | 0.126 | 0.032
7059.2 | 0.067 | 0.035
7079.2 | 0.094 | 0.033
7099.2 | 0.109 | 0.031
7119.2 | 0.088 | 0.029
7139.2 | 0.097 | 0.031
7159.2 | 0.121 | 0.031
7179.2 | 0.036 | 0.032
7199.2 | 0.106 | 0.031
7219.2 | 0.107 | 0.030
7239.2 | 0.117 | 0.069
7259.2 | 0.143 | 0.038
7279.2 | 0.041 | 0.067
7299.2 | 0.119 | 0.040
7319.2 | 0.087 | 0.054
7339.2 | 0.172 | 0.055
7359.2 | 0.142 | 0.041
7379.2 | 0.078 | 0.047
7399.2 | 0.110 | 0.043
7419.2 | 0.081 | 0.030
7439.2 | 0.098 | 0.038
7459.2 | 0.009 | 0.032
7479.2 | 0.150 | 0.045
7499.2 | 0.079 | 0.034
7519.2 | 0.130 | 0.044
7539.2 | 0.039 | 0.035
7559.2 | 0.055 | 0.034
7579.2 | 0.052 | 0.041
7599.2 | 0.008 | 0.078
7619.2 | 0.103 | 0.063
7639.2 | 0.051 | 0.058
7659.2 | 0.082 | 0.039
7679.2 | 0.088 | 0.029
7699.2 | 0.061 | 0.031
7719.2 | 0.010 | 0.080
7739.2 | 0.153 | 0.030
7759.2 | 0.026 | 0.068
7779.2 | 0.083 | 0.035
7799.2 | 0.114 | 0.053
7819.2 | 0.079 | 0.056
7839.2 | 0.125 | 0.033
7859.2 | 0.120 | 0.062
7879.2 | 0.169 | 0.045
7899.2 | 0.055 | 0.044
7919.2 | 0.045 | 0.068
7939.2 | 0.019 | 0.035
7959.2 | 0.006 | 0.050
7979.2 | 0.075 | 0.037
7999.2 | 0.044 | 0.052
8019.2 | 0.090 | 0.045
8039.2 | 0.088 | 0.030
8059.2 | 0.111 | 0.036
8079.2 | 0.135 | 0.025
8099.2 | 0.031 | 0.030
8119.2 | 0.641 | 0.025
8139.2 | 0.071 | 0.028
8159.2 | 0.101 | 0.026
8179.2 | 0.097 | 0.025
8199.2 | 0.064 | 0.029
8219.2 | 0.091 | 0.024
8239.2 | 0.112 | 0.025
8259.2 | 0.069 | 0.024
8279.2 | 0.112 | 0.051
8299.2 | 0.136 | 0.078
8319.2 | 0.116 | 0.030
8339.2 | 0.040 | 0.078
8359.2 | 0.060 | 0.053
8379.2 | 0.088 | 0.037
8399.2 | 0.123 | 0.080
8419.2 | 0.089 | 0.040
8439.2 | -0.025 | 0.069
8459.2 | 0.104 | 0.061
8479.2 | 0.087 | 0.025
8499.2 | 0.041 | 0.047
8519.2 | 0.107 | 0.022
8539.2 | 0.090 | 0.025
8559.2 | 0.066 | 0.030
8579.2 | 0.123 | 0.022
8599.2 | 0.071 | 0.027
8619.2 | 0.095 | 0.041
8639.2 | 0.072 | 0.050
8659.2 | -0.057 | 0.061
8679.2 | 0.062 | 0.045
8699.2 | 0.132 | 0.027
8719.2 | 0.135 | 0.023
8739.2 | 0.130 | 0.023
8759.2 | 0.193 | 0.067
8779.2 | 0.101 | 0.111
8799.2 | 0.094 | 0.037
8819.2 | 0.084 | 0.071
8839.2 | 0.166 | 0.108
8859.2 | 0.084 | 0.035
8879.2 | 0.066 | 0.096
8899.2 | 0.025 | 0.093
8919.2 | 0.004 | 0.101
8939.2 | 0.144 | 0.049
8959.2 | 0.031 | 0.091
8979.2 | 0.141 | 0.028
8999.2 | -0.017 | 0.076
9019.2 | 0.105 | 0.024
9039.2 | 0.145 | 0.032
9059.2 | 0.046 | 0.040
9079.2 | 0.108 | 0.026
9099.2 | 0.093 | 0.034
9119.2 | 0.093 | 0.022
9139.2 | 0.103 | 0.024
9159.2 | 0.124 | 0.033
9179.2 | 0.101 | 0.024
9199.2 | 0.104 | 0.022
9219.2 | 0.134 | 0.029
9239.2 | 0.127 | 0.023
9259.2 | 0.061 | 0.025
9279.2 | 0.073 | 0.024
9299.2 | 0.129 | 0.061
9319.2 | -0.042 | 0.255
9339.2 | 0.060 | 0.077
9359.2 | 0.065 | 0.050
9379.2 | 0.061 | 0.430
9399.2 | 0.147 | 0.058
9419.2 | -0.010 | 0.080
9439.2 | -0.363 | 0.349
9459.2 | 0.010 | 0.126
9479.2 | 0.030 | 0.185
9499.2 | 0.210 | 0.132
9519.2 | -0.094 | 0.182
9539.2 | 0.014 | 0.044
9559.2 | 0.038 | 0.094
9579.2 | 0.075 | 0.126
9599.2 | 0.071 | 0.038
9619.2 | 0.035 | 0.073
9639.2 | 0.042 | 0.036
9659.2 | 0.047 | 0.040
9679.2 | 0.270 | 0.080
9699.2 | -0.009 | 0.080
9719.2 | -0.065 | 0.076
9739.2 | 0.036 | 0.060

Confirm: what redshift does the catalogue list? 1.178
